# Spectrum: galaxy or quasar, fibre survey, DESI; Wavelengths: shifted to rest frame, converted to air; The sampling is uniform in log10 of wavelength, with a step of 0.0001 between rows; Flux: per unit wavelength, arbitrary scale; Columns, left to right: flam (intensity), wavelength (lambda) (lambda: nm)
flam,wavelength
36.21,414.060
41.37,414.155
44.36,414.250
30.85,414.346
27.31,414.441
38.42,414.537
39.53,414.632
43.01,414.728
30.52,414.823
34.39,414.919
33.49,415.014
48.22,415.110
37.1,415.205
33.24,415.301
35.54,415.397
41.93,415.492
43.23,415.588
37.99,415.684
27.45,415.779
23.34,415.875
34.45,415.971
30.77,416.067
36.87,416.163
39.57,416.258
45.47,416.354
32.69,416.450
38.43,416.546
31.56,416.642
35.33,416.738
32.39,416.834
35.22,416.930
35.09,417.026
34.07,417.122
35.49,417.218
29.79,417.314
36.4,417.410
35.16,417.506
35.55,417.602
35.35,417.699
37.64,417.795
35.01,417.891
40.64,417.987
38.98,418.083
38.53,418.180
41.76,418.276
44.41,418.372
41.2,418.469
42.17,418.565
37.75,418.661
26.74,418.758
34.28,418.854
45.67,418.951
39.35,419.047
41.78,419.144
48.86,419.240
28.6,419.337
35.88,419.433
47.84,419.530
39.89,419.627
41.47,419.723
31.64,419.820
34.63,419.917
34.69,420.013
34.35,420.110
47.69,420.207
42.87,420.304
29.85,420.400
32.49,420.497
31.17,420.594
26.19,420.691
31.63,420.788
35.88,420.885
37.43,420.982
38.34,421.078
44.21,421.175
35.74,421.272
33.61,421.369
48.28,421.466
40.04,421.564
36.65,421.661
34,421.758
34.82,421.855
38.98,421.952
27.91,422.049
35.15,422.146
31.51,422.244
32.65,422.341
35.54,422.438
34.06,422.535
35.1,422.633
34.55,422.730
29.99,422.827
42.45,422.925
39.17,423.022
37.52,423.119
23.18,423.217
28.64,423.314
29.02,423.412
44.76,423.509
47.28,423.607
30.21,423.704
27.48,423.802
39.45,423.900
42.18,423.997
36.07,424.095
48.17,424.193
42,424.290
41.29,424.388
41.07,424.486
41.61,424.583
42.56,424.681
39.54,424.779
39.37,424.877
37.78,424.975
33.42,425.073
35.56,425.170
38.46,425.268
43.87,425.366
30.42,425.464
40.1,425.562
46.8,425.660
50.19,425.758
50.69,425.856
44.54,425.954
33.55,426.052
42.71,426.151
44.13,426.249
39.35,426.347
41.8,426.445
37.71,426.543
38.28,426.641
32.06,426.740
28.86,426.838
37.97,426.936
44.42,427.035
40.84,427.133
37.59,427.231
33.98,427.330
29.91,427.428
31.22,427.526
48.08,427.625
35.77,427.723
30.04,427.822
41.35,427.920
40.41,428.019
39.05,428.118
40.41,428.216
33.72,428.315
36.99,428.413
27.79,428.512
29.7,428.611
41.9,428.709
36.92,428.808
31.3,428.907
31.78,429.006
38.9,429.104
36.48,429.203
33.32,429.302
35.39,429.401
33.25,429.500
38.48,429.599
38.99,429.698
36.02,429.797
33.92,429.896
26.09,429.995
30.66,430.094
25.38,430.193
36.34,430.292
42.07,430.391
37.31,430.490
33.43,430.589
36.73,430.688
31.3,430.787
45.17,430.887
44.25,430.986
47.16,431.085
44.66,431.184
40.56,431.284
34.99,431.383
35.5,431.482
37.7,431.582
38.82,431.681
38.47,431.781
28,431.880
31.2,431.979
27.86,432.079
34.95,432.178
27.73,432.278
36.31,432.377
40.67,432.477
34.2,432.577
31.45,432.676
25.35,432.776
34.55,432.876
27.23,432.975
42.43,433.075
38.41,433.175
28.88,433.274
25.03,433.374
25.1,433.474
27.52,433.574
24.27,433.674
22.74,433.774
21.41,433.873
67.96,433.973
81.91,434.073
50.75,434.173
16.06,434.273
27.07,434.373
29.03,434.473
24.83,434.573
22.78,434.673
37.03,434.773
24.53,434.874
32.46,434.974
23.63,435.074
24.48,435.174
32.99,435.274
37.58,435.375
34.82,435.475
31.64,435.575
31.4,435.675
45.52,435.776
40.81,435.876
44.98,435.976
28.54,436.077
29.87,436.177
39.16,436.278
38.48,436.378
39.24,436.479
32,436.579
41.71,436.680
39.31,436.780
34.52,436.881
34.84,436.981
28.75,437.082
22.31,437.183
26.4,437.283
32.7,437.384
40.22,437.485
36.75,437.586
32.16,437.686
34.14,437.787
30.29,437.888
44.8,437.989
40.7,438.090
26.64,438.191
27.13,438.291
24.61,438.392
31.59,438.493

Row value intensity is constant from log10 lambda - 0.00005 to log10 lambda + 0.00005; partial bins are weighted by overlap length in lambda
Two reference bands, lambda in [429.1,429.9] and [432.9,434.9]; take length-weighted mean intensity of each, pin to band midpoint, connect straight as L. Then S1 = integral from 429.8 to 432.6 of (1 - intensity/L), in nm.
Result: -0.06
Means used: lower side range 36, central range 35.8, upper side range 33.4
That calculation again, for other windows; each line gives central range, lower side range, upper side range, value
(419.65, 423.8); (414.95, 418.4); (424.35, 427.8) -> 0.25 nm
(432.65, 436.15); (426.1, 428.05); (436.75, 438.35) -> 0.12 nm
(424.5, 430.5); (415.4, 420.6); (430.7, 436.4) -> -0.31 nm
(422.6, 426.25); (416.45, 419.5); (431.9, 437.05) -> -0.30 nm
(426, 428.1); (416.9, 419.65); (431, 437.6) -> -0.10 nm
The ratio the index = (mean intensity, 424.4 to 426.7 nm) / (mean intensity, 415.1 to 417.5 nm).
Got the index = 1.14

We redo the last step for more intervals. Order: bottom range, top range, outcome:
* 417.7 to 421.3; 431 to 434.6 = 0.92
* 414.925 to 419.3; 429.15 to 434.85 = 0.94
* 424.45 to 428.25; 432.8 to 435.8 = 0.84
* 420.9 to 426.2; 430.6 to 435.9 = 0.91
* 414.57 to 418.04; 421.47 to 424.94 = 1.03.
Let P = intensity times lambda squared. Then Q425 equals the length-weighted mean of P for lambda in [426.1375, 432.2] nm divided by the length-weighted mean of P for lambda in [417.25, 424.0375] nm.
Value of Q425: 1.04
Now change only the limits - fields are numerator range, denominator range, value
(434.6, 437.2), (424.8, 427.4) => 0.90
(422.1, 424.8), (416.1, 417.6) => 1.07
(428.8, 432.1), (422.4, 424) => 1.06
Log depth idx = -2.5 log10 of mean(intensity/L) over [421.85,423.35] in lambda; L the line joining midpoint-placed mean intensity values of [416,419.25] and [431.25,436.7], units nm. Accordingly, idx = 0.07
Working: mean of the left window 37.2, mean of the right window 34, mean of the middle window 33.9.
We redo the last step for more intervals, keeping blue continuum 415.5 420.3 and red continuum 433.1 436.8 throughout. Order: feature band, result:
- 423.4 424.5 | -0.09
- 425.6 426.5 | -0.22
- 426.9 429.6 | -0.03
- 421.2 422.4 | 0.02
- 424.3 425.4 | -0.10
